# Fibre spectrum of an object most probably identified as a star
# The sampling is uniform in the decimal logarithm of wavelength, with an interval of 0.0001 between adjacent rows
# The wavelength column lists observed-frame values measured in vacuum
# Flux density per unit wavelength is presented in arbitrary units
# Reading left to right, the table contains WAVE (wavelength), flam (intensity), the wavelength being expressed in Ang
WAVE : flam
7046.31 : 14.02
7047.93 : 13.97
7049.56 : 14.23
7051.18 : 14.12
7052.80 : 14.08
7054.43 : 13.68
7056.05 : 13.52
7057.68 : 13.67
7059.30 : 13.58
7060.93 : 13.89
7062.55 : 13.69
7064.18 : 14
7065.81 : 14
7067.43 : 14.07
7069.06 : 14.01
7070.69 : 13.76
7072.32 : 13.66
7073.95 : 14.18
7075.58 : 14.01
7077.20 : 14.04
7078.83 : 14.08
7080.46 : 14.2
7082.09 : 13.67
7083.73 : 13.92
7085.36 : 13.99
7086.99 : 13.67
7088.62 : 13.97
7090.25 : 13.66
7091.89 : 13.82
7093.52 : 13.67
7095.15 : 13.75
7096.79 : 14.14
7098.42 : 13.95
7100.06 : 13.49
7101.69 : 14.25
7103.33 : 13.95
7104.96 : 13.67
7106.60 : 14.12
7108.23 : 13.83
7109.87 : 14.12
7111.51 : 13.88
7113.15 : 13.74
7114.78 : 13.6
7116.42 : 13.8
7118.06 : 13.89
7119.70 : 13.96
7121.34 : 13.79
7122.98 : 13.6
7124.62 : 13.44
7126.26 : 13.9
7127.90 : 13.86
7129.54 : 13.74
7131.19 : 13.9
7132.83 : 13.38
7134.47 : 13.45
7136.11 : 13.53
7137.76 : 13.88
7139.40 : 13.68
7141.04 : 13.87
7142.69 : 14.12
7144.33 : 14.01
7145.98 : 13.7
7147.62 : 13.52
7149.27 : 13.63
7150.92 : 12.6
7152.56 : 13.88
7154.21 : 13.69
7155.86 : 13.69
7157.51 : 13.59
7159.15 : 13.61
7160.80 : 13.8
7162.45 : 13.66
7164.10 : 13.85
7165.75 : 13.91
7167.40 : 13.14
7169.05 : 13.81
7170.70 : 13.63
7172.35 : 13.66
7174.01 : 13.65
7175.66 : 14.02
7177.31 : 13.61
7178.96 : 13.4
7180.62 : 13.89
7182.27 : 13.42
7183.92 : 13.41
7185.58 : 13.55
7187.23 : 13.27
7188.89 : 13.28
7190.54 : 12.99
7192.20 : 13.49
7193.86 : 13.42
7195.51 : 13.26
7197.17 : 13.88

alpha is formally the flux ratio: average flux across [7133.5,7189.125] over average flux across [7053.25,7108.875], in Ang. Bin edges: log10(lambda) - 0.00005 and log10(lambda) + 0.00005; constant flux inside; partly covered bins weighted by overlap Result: 0.98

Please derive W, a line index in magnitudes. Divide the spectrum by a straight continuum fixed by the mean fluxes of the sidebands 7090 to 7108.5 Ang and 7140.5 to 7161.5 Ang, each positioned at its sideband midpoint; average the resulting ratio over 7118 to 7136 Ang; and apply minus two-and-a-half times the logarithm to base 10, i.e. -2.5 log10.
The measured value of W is 0.004 mag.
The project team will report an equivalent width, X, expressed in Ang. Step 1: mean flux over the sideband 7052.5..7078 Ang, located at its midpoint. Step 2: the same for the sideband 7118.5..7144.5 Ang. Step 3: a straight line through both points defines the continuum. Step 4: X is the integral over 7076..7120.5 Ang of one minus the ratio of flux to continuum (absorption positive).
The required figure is -0.2 Ang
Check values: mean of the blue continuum 13.9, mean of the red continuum 13.8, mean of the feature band 13.9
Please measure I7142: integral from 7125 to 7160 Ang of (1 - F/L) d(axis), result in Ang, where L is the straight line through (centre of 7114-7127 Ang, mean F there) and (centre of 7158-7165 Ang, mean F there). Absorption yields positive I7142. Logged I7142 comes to 0.2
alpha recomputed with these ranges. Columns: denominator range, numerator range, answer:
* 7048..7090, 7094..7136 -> 0.99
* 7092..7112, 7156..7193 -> 0.98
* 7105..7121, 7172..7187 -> 0.98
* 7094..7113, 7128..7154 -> 0.98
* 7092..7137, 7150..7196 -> 0.98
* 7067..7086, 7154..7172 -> 0.98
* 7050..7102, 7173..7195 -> 0.97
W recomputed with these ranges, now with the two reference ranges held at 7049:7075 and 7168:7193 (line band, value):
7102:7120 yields -0.01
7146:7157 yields 0.01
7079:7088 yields -0.01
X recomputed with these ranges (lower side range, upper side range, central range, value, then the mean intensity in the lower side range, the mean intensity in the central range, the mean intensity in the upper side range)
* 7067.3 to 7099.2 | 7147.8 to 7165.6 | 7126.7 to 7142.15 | 0.0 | 13.9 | 13.7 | 13.6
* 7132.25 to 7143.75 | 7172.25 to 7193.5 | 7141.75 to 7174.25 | -0.1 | 13.7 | 13.7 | 13.5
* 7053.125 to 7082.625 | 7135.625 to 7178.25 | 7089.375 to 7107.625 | -0.1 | 13.9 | 13.9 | 13.7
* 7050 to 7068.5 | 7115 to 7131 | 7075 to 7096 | -0.1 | 13.9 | 13.9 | 13.8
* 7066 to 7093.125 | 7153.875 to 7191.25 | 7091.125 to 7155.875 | 0.0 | 13.9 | 13.8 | 13.6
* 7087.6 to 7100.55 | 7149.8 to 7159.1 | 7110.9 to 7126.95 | -0.1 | 13.8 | 13.8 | 13.5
